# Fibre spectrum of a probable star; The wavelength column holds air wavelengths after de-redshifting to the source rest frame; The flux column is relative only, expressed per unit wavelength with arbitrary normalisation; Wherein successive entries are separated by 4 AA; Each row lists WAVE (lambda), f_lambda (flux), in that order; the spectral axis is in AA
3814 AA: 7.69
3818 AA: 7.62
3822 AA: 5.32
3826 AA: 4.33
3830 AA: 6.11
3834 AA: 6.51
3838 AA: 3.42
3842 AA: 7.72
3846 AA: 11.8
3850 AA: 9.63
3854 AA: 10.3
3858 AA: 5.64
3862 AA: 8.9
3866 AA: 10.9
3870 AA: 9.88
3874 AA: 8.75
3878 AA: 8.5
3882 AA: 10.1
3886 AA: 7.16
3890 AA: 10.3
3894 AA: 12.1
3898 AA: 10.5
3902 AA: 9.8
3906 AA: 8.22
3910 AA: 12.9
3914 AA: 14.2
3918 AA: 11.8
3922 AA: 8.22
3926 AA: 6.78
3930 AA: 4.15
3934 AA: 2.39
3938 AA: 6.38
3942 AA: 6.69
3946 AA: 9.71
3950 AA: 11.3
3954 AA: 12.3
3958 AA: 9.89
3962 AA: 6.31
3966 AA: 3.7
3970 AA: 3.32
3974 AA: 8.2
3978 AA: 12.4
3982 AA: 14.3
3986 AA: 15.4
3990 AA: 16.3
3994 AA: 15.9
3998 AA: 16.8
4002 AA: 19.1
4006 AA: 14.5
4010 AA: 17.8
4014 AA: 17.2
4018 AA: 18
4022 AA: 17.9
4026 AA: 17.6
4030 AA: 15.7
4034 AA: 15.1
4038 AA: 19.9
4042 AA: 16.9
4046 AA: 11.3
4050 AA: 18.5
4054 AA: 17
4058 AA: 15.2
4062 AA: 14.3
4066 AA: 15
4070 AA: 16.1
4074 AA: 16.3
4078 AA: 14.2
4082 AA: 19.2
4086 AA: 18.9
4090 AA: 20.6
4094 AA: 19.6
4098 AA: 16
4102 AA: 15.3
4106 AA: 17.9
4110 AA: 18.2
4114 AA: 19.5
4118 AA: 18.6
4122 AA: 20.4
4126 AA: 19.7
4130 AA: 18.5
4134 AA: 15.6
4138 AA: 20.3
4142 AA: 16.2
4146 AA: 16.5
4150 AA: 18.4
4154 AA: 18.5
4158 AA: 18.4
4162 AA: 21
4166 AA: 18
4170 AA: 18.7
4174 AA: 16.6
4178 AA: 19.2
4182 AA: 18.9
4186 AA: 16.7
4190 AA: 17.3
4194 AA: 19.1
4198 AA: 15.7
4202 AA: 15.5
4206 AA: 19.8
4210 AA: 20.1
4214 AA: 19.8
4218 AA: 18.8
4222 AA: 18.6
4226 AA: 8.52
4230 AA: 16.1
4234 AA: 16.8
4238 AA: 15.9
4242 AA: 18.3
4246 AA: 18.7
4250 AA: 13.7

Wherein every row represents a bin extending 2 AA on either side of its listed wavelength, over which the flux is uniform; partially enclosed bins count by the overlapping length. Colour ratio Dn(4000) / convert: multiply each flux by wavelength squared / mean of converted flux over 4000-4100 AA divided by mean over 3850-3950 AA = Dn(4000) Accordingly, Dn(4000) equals 2.0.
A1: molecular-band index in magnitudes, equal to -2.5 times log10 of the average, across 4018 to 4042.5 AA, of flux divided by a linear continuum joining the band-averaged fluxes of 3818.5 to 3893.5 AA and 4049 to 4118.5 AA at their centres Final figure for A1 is -0.15 mag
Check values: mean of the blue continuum 8.14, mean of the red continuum 17.2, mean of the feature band 17.3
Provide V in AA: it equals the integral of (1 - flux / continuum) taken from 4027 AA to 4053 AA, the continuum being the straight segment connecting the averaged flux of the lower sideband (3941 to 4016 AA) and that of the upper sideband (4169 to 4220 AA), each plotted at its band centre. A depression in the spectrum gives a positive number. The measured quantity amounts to -4.5 AA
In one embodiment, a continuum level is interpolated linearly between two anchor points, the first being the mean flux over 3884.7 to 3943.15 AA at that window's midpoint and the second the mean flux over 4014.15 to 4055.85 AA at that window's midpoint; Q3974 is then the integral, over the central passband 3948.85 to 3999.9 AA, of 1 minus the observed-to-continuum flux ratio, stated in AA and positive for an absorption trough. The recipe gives 6.9 AA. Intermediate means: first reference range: 8.82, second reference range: 16.8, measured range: 11.2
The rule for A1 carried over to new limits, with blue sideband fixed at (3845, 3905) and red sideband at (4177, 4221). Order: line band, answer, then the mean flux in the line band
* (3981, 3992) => -0.22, 15.4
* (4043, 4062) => -0.08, 15.4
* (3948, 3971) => 0.42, 8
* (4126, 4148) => -0.07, 17.6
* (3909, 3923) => -0.13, 12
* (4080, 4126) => -0.19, 18.6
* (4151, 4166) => -0.11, 19.1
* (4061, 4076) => -0.05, 15.5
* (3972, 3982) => 0.11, 11.1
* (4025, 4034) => -0.18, 16.2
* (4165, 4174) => -0.03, 18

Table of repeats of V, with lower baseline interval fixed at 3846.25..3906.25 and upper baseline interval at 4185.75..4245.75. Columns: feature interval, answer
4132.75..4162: -4.36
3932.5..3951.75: 6.39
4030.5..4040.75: -3.20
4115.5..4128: -3.74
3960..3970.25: 6.11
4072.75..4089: -3.75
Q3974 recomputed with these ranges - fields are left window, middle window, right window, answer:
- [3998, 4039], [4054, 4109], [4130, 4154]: 1.7 AA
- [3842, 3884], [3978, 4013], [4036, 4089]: -4.9 AA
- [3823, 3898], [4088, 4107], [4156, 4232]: -3.6 AA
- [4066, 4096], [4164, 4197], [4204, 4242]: -1.2 AA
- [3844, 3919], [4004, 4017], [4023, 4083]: -1.8 AA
